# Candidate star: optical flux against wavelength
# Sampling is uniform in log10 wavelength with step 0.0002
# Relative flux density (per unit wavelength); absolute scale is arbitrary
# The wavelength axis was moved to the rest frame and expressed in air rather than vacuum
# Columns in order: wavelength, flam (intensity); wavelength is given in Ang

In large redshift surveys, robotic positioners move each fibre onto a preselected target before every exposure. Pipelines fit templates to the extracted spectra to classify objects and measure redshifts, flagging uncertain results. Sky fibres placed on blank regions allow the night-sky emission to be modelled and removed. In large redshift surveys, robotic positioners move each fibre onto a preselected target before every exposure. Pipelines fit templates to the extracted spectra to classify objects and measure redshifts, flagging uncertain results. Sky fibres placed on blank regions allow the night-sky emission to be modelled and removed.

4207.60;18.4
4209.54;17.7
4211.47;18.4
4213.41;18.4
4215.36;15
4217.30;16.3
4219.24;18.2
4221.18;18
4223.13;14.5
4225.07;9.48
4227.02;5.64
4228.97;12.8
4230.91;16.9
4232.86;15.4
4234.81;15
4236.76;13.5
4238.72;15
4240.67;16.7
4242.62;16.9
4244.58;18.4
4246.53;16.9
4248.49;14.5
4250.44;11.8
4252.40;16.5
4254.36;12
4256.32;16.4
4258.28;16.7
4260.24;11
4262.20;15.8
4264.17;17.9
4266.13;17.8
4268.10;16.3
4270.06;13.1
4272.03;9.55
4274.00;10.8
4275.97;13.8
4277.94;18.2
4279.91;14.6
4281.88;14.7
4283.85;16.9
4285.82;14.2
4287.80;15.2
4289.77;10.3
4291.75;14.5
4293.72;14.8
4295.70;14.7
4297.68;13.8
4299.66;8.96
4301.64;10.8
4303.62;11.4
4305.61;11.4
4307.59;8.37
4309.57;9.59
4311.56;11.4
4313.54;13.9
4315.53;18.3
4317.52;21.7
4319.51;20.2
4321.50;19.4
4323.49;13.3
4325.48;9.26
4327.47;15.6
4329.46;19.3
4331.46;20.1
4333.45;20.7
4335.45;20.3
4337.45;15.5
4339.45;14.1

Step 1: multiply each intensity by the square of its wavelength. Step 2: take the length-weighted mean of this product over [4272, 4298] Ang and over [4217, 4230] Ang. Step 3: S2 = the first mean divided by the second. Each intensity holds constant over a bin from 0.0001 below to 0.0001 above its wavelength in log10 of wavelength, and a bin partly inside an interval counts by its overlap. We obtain 1.09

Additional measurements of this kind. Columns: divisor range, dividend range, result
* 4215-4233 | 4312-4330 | 1.22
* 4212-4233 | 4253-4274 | 1.01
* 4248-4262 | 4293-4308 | 0.85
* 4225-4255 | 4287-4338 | 1.06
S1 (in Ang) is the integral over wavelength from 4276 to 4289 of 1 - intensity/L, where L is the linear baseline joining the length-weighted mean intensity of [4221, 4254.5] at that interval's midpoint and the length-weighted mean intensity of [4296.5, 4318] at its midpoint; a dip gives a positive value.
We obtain -2.20 Ang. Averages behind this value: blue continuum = 14.4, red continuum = 12.5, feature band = 15.4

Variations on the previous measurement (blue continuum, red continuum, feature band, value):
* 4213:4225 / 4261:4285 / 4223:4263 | 3.1 Ang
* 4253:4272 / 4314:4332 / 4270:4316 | 8.9 Ang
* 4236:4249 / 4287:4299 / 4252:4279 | 0.6 Ang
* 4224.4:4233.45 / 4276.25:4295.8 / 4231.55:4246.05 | -4.0 Ang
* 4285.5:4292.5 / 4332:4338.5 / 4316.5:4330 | 0.4 Ang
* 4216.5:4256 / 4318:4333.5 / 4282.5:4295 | 1.4 Ang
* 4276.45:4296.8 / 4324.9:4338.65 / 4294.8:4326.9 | 5.3 Ang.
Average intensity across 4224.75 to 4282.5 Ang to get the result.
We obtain 14.5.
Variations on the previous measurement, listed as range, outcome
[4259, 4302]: 14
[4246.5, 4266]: 15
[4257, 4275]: 14.4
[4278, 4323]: 14.1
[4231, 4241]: 15.2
